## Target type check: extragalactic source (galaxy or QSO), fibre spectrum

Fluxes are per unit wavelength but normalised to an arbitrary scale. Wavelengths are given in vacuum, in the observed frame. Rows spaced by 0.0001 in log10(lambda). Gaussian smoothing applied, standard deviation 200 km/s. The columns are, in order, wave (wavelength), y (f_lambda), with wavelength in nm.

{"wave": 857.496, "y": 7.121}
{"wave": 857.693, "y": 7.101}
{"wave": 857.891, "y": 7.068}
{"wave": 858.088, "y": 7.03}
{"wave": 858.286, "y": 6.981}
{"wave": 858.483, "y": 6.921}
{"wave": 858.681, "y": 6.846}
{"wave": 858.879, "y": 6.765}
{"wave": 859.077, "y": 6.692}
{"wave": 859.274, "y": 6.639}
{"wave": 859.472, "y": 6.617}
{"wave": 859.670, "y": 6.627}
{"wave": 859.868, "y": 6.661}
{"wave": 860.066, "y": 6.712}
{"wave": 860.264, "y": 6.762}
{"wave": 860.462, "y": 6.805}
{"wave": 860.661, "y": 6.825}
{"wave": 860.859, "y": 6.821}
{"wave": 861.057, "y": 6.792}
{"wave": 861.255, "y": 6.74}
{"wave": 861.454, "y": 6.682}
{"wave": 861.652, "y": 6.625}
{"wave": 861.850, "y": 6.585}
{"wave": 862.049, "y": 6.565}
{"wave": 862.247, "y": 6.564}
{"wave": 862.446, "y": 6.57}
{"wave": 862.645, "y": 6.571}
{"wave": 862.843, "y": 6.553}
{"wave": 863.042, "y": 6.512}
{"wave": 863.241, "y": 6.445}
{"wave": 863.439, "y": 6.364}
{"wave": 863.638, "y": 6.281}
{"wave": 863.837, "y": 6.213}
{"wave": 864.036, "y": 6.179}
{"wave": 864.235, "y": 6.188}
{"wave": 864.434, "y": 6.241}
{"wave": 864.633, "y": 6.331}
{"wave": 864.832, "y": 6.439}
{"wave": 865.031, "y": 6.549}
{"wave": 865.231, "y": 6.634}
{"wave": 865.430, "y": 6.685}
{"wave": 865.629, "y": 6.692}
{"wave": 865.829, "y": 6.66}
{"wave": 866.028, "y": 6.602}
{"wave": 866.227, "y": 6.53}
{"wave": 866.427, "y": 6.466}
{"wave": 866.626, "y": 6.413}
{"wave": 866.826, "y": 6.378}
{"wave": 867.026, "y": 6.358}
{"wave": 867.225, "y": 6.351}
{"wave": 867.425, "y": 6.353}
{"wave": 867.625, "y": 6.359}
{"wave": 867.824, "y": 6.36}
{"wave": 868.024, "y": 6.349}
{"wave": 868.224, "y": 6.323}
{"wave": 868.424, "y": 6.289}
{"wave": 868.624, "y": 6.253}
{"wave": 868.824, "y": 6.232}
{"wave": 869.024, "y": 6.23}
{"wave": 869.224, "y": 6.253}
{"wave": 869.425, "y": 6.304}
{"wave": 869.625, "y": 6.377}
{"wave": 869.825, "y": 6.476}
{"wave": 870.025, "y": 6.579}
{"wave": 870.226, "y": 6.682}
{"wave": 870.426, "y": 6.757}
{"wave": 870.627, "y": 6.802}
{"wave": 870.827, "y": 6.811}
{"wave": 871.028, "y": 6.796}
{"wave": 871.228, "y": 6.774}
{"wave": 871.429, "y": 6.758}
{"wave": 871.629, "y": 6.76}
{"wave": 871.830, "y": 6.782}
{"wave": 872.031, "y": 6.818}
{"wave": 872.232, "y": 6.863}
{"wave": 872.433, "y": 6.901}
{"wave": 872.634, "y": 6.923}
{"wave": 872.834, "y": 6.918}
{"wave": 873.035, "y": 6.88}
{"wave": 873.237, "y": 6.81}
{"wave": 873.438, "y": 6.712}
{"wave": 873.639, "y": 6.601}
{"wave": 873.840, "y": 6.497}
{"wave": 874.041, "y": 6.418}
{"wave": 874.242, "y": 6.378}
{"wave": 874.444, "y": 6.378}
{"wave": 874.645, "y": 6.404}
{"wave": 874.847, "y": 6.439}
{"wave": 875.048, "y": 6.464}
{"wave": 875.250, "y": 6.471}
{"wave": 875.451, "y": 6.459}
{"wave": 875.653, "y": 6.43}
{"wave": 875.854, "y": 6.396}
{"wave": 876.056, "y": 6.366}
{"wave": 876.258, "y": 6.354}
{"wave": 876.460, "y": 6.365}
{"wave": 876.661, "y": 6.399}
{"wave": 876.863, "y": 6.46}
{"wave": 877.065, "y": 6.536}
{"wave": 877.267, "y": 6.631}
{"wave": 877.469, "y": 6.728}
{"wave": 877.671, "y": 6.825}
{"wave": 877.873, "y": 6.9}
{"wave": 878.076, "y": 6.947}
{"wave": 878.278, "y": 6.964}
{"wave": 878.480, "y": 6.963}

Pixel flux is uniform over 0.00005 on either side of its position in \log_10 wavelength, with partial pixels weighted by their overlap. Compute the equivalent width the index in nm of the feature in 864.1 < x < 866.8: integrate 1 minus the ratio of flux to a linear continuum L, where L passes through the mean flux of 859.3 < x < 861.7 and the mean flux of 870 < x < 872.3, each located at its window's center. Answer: 0.102 nm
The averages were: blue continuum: 6.72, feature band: 6.49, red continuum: 6.77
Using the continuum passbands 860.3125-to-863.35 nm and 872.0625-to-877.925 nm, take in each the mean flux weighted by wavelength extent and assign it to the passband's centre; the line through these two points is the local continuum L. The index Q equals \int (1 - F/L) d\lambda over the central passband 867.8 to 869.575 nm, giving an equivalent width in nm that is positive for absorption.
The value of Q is 0.09 nm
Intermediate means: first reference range 6.64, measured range 6.28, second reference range 6.58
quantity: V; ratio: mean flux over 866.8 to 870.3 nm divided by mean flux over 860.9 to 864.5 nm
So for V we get 0.98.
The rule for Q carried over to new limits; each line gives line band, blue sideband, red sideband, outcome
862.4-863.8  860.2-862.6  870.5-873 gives 0.053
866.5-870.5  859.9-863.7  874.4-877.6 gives 0.101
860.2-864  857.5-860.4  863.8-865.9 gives 0.021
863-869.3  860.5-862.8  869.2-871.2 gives 0.231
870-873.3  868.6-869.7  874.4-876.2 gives -0.246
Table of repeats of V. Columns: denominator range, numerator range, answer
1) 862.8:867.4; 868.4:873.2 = 1.03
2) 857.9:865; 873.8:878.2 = 0.99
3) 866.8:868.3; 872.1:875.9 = 1.04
